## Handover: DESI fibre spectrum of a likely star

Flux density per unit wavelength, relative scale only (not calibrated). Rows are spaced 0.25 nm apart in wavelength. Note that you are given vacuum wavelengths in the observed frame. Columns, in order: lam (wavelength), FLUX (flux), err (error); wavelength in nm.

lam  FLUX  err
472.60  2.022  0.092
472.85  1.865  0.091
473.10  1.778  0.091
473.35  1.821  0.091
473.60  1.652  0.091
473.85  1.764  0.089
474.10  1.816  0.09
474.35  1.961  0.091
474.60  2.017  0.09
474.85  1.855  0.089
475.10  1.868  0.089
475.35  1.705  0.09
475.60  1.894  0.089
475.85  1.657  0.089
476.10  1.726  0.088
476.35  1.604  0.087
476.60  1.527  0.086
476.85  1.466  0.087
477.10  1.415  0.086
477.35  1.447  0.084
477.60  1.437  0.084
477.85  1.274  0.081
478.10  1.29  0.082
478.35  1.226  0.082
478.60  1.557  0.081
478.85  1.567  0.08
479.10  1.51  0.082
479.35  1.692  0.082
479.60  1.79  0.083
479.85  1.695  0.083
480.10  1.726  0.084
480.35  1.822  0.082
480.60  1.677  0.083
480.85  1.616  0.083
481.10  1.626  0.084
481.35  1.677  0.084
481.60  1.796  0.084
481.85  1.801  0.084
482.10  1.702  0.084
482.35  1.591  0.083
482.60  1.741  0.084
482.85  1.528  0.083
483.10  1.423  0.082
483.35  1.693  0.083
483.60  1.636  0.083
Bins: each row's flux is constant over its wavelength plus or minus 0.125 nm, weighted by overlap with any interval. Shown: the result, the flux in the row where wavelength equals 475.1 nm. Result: 1.868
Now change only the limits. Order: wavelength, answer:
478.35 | 1.226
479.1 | 1.51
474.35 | 1.961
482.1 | 1.702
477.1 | 1.415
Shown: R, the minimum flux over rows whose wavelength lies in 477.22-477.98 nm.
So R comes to 1.274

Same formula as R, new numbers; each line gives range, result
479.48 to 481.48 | 1.616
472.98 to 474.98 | 1.652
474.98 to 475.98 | 1.657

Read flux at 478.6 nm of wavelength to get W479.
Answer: 1.557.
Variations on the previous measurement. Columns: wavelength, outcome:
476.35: 1.604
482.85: 1.528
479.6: 1.79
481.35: 1.677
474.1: 1.816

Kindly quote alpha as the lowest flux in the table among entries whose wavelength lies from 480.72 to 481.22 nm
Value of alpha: 1.616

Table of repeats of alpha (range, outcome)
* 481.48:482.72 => 1.591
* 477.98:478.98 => 1.226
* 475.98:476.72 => 1.527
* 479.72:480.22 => 1.695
